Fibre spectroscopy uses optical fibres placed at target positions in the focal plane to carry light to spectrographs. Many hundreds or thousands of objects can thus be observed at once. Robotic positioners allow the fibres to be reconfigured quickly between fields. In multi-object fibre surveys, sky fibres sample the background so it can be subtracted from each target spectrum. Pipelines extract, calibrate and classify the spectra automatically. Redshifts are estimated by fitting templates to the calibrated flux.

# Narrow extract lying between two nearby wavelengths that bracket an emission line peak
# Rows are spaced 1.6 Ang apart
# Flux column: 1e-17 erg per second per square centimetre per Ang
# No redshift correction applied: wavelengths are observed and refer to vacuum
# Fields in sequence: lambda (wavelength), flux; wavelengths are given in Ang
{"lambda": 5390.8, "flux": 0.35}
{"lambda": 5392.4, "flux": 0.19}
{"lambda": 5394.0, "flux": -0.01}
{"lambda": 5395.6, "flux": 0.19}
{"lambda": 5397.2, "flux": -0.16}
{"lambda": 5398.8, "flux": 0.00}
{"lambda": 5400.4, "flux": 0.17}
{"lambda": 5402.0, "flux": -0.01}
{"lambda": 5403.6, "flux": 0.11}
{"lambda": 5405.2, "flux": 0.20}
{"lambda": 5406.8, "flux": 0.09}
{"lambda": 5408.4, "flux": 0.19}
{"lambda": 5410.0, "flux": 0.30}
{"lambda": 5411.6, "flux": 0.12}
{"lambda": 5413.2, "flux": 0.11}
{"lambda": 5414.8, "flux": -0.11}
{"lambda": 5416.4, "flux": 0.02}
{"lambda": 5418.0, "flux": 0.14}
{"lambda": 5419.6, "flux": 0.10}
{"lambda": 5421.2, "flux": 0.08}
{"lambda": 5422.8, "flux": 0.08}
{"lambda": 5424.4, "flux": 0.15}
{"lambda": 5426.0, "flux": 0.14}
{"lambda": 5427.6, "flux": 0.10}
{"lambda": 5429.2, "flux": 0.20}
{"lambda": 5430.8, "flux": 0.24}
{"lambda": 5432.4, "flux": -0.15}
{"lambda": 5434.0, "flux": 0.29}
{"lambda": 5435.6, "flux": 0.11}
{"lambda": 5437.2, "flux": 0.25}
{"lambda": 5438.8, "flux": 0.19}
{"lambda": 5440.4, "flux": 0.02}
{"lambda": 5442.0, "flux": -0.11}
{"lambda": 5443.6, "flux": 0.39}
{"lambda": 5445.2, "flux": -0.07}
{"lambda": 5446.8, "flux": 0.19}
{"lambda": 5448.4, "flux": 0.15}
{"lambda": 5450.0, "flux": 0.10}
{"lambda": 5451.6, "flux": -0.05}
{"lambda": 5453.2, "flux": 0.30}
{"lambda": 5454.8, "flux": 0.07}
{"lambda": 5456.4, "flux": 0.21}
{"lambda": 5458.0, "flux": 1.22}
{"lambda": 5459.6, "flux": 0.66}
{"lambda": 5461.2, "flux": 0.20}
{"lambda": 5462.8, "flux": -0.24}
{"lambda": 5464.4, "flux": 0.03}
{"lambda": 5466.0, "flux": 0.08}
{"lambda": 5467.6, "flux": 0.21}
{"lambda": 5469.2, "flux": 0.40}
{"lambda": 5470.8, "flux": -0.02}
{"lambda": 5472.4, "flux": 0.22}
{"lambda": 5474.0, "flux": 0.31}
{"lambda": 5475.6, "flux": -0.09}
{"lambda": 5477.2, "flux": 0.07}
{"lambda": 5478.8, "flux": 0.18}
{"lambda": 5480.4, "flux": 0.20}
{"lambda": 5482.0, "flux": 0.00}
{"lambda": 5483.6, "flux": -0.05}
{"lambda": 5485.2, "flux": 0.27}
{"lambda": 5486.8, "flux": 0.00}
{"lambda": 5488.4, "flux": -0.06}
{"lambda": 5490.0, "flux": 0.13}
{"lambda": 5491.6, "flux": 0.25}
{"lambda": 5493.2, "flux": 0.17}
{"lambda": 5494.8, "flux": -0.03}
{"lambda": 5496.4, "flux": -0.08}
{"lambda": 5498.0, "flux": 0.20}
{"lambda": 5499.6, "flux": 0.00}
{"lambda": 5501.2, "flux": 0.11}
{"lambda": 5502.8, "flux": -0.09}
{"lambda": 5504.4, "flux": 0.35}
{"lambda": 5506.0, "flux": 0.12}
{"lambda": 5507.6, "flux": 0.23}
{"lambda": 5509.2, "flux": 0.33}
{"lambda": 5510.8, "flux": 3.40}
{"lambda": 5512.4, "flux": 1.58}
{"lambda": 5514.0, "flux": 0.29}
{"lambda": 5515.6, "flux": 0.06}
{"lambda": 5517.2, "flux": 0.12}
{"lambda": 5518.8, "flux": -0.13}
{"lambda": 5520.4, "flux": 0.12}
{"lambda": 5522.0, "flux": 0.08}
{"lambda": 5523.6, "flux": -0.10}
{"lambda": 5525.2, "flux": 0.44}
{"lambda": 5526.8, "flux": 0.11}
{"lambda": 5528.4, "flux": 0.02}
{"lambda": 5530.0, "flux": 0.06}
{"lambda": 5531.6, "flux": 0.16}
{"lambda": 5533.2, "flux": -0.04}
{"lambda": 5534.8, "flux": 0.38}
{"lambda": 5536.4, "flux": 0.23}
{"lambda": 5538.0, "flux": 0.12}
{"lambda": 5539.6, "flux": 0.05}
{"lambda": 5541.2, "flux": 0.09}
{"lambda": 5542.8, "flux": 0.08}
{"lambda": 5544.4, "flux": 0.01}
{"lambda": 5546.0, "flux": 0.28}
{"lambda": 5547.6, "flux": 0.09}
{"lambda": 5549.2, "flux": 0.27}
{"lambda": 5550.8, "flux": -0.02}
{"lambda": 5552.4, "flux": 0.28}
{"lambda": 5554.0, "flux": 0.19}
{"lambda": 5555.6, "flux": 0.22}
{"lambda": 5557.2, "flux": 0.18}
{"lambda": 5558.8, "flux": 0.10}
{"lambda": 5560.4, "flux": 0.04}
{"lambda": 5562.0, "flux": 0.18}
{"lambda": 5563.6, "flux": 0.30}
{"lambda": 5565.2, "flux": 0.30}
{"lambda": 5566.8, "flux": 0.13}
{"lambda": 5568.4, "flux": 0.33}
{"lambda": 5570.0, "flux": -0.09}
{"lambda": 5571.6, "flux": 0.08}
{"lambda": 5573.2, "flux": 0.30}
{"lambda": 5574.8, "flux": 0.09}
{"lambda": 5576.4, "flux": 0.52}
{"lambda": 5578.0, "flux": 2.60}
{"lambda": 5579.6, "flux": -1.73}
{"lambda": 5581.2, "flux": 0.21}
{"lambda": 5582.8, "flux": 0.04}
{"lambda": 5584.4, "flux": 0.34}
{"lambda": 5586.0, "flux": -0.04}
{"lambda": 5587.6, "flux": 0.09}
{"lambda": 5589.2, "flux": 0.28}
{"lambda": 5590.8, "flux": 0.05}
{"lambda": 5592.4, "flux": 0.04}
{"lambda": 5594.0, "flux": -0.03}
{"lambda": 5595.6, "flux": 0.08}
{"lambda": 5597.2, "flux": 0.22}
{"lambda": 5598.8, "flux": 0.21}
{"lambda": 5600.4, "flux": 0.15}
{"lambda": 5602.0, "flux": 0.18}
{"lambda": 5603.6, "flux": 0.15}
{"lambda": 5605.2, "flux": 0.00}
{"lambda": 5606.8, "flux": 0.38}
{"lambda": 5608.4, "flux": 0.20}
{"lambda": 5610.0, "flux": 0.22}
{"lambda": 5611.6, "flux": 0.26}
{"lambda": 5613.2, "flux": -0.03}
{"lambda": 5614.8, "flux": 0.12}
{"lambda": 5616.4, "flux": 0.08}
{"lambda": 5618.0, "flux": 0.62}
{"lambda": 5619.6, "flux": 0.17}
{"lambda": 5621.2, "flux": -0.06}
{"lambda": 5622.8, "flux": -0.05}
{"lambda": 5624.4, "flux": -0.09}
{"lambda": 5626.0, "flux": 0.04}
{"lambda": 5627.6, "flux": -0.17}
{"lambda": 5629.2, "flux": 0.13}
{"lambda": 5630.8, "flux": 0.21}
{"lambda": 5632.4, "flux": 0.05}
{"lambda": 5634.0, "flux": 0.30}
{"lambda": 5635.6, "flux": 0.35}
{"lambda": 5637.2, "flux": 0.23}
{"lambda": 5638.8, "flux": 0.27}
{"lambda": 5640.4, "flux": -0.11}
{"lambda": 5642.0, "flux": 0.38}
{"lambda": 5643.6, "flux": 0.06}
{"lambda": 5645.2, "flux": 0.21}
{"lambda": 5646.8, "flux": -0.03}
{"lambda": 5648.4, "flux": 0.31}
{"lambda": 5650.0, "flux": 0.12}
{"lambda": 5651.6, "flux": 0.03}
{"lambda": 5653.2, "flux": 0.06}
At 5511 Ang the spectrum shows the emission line [O III]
